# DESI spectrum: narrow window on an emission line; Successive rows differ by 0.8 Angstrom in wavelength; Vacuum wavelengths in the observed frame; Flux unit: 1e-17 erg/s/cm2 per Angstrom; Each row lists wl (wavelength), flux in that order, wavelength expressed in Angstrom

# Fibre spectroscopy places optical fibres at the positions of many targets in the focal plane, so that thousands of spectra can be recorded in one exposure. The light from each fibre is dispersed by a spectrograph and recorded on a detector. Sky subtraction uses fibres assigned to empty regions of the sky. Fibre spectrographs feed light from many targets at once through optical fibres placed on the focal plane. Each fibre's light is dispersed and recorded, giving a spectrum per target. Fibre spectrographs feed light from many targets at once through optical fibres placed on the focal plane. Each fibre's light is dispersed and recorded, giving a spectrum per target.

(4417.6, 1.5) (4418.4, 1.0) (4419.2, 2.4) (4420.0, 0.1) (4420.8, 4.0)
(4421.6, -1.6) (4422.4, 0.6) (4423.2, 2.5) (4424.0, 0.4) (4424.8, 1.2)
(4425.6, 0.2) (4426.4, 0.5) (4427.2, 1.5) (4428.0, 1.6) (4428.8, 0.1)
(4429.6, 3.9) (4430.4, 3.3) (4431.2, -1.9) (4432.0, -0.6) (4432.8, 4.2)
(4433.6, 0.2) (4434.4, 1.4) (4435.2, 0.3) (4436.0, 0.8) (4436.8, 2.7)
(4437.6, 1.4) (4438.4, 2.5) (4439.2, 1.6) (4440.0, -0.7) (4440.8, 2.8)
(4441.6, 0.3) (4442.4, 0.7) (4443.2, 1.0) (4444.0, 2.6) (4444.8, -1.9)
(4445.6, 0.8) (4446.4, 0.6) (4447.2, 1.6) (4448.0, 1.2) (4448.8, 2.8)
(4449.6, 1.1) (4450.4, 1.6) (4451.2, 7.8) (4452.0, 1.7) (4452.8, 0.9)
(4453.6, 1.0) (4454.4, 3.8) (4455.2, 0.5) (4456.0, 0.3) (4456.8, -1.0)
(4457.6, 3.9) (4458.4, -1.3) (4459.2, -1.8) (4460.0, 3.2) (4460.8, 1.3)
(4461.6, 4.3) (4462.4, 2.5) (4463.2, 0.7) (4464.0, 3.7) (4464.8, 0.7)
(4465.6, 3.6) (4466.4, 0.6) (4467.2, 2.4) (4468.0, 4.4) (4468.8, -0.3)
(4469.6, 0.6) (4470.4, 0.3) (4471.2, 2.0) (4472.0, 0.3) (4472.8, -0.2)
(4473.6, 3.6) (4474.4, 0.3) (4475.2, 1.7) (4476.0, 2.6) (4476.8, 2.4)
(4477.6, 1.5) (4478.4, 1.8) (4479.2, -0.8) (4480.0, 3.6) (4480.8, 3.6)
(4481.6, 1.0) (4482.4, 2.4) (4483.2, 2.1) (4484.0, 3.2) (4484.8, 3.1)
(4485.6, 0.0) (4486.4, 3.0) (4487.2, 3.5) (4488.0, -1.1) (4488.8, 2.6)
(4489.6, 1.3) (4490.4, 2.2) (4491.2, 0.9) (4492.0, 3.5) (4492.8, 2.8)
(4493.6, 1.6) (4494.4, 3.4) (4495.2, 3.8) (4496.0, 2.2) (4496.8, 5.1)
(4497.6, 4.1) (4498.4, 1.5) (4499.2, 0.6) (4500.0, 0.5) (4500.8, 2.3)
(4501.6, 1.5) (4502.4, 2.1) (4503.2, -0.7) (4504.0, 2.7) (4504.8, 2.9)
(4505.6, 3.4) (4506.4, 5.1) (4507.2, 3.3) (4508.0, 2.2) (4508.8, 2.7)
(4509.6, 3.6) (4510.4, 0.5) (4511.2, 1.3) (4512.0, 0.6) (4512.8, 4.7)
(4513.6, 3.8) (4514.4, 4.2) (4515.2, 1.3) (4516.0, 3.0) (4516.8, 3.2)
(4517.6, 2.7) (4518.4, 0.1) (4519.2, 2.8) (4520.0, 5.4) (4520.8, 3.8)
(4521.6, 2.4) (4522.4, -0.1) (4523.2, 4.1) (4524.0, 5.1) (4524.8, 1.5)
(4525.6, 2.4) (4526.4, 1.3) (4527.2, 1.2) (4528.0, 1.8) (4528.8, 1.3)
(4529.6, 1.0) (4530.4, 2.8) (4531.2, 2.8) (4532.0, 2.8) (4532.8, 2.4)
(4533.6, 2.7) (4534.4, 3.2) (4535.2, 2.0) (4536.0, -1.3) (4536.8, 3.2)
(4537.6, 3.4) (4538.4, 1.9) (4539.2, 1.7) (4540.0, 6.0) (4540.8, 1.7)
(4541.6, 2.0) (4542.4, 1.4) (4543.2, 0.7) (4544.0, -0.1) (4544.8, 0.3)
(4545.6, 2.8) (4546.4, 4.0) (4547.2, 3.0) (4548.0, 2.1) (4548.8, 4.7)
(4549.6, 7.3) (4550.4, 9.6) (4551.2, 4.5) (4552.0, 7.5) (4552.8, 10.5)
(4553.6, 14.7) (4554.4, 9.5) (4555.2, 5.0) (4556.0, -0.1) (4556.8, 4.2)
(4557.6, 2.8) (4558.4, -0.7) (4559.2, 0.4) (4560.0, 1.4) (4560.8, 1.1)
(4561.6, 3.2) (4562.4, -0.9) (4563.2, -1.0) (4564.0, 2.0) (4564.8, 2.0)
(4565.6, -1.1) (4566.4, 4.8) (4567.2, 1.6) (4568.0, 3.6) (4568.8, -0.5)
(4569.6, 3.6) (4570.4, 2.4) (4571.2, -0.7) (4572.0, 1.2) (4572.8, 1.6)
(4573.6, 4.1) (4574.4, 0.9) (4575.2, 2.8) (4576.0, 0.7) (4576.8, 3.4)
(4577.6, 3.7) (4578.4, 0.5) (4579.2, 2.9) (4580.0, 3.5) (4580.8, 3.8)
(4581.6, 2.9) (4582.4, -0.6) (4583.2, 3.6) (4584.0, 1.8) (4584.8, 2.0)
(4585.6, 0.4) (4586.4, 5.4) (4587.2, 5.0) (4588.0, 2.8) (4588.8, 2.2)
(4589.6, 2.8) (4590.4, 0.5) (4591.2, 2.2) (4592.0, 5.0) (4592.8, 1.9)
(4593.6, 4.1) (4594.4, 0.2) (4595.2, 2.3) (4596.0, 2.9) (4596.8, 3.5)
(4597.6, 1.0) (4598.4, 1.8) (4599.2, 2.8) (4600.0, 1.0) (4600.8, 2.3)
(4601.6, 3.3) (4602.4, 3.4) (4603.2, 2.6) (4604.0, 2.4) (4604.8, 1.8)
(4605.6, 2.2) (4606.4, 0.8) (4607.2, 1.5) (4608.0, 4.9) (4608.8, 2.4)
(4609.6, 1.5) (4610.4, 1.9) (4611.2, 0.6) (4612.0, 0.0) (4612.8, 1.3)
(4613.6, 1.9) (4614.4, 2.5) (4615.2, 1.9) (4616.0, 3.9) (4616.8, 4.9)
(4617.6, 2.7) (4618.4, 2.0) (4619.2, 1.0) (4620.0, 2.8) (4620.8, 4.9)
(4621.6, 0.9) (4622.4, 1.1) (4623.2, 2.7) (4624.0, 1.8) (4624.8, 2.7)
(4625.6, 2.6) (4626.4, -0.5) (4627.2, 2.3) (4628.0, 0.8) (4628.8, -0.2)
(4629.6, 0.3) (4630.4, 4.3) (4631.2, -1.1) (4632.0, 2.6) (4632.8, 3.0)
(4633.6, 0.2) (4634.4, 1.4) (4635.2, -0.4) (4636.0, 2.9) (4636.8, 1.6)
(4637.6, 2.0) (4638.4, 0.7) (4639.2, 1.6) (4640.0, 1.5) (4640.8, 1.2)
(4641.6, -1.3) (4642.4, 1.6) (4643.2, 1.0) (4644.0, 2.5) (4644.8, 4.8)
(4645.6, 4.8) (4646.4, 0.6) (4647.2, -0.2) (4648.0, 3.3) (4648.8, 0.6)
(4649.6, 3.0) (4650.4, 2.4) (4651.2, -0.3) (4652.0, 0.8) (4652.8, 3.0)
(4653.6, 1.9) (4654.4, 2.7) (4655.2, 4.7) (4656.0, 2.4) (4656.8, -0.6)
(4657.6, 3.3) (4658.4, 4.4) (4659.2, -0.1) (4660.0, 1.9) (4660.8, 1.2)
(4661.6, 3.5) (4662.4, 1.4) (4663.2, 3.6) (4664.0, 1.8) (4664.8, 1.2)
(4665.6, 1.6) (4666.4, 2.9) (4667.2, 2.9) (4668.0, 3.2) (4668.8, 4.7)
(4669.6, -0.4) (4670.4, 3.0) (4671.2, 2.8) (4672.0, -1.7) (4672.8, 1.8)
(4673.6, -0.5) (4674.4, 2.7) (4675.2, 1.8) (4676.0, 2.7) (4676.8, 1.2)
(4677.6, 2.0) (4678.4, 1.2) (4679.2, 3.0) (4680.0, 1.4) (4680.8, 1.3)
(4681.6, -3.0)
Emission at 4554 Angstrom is [O II]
